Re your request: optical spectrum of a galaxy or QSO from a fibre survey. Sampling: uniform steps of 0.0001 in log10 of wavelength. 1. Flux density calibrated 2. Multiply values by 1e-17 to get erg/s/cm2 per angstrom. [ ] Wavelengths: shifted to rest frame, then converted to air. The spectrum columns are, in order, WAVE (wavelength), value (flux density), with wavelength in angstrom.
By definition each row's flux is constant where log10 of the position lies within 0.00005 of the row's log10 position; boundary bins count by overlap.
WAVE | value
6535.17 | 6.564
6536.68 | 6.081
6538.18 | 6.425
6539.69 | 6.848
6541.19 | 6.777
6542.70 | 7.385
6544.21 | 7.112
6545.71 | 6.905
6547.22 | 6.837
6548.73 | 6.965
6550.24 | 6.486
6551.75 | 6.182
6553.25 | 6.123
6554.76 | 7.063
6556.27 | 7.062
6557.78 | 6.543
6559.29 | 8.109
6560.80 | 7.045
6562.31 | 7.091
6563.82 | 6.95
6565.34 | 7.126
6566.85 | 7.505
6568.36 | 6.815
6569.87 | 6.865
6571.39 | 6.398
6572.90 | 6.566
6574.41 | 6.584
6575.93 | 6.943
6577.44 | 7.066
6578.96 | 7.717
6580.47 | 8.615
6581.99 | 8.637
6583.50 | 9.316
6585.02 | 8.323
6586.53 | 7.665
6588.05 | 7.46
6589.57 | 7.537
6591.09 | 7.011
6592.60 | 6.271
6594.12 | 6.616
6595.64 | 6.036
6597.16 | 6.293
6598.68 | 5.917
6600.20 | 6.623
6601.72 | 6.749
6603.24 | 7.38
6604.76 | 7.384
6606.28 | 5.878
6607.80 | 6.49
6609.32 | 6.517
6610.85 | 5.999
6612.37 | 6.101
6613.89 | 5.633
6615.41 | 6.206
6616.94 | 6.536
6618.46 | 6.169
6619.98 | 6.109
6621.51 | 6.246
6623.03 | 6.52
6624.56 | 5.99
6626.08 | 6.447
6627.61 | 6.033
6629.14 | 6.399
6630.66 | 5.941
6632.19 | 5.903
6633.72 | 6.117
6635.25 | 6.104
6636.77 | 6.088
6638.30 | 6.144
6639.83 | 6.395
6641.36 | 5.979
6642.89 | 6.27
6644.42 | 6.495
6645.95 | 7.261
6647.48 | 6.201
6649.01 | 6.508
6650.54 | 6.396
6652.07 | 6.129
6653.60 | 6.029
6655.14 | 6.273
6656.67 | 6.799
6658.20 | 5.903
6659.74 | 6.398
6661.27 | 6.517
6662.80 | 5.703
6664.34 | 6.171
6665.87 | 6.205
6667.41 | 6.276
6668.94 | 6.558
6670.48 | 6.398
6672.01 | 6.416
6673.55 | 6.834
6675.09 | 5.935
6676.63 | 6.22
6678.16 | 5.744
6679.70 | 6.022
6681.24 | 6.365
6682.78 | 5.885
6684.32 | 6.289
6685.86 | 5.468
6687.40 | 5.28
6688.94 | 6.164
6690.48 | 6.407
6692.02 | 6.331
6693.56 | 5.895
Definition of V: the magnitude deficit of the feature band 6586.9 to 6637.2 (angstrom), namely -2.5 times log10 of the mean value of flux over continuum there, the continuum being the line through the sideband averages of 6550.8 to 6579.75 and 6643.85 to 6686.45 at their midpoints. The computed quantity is 0.04 mag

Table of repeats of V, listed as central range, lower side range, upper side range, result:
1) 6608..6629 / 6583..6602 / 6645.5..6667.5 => 0.09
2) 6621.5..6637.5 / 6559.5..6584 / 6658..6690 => 0.08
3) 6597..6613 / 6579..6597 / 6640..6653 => 0.11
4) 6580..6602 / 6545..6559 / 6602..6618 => -0.12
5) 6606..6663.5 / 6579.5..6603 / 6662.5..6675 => 0.08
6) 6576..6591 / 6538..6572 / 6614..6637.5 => -0.20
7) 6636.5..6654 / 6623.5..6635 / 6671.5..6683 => -0.03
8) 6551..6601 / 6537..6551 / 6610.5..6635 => -0.09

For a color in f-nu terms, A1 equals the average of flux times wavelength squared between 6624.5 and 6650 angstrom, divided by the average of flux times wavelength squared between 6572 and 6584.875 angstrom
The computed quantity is 0.83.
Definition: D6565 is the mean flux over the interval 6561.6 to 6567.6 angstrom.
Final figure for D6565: 7.16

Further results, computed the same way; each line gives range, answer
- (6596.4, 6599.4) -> 6.1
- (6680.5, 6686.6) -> 6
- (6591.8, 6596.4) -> 6.32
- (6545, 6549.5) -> 6.89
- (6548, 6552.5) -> 6.54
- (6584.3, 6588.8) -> 7.82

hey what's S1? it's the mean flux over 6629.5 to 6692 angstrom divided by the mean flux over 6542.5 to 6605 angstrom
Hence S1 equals 0.9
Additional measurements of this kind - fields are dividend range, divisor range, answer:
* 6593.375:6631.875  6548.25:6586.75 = 0.88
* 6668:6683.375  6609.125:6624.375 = 1.01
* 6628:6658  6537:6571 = 0.91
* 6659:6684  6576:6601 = 0.85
